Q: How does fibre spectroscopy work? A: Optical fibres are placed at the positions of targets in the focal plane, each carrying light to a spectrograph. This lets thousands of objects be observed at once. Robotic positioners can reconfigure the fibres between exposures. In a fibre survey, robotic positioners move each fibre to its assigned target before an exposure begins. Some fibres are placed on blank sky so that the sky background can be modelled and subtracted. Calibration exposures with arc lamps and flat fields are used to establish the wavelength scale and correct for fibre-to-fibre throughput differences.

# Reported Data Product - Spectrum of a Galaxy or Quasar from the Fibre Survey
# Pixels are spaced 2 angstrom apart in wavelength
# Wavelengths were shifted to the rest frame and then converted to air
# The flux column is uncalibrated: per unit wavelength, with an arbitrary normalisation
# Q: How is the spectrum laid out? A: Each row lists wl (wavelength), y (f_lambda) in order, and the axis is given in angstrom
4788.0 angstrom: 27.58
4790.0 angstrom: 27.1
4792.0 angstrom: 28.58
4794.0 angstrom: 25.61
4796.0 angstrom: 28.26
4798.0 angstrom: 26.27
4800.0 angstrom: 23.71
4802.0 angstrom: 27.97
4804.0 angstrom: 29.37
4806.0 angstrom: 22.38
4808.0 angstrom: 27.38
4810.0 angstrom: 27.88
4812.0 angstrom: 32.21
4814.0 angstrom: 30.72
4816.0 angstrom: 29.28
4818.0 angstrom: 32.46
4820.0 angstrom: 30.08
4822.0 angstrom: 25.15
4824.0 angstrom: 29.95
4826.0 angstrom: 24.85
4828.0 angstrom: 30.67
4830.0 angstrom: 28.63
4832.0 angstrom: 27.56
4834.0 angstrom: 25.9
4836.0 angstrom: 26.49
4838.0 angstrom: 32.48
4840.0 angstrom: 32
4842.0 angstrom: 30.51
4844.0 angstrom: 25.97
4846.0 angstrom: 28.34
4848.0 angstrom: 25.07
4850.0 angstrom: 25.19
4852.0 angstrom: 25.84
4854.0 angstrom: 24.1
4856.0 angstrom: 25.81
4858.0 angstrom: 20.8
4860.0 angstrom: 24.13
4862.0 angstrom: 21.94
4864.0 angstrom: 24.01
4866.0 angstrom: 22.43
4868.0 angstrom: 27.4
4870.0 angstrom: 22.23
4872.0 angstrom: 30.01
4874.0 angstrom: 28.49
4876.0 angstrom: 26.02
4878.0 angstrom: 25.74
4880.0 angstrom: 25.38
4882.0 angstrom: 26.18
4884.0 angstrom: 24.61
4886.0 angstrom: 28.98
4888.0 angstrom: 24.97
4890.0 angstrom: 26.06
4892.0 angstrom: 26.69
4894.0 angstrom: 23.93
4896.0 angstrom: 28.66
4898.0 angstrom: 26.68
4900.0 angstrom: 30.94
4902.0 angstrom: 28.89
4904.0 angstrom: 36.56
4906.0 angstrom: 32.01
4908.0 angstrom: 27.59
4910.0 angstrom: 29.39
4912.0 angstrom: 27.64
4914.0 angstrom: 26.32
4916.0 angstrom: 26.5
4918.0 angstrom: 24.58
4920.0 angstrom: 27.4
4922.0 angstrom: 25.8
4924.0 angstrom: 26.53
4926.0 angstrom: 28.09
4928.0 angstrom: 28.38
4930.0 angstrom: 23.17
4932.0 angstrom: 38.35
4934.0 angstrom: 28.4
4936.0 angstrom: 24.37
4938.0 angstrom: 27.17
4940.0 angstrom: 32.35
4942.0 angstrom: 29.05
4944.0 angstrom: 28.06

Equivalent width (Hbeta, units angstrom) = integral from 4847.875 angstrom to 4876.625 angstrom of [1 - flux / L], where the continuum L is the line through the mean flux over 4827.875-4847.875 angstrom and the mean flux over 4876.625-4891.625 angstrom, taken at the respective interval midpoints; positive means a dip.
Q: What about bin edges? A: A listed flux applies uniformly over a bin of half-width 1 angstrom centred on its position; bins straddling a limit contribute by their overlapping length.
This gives 2.5 angstrom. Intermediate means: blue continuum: 28.6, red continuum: 26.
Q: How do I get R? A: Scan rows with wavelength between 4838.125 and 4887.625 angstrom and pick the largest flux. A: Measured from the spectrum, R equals 32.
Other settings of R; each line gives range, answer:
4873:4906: 36.56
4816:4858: 32.48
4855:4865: 25.81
